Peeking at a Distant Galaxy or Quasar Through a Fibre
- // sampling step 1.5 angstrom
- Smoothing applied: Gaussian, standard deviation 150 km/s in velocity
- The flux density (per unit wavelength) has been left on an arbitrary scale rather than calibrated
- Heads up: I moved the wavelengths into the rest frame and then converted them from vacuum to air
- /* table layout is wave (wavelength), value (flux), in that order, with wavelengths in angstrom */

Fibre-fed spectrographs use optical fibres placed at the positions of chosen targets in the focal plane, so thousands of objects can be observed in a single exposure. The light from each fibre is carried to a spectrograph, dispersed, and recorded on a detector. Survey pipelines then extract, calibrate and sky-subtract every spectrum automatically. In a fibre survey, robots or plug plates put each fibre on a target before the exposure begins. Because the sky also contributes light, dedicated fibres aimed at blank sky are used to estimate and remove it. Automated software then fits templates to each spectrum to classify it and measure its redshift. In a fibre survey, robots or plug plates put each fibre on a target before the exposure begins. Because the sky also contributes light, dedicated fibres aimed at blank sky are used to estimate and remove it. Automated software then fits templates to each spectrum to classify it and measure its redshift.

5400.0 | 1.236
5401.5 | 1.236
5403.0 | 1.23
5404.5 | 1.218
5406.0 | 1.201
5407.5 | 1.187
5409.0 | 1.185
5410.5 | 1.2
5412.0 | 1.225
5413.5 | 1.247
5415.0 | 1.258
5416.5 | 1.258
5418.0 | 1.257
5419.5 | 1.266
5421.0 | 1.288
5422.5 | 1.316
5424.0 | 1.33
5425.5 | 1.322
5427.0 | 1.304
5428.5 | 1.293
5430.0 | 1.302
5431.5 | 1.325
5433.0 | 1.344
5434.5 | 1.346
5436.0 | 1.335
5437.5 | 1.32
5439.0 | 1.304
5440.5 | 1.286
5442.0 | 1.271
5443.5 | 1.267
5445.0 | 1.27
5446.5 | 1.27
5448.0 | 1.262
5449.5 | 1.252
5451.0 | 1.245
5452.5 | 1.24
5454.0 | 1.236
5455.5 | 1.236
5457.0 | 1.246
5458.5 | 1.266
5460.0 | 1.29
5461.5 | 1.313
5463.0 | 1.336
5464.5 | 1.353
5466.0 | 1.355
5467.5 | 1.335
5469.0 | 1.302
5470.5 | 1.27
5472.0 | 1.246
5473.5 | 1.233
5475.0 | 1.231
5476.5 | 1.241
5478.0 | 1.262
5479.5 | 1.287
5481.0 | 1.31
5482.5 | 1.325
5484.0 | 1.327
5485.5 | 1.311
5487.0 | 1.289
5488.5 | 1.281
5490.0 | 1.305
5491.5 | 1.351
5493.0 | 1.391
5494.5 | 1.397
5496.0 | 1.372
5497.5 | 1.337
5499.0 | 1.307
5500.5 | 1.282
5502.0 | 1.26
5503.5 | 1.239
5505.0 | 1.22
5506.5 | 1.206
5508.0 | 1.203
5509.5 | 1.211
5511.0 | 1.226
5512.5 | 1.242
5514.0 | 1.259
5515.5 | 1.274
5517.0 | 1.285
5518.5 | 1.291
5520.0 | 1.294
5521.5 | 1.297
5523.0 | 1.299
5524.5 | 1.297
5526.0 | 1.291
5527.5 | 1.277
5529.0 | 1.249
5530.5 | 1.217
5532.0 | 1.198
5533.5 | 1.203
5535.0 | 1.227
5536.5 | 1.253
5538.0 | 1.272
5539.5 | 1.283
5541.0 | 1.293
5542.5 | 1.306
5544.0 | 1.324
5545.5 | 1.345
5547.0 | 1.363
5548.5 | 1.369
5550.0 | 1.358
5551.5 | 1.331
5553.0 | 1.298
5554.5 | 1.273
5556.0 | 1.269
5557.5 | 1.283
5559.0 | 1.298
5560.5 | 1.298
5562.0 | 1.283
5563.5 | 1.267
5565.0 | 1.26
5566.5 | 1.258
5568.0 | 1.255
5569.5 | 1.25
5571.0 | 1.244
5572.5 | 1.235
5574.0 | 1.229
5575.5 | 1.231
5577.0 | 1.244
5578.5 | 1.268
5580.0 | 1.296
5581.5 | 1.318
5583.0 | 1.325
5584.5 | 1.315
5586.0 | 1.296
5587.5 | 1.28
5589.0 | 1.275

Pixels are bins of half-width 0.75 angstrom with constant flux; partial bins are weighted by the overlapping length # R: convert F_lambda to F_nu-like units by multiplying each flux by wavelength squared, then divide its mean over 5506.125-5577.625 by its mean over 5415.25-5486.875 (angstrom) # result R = 1.0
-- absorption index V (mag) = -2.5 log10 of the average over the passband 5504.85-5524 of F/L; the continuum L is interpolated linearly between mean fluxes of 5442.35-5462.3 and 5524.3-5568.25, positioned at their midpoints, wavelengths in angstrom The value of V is 0.02 mag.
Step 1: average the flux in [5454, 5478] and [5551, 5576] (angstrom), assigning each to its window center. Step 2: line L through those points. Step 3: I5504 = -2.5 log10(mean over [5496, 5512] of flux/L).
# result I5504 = 0.02 mag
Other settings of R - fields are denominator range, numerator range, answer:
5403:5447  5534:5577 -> 1.06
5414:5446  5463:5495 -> 1.02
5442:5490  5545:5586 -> 1.04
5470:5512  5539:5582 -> 1.03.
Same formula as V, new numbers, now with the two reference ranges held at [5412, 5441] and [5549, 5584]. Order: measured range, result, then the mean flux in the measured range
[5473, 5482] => 0.02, 1.26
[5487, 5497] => -0.05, 1.34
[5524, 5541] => 0.03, 1.25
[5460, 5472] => -0.02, 1.32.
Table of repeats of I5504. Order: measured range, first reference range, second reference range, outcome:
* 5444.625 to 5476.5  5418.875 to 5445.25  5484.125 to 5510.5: 0.021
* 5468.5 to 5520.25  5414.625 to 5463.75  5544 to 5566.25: 0.012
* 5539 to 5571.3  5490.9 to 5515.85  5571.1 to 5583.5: -0.022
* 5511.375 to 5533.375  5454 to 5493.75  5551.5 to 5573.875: 0.013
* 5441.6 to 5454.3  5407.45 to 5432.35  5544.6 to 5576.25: 0.014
